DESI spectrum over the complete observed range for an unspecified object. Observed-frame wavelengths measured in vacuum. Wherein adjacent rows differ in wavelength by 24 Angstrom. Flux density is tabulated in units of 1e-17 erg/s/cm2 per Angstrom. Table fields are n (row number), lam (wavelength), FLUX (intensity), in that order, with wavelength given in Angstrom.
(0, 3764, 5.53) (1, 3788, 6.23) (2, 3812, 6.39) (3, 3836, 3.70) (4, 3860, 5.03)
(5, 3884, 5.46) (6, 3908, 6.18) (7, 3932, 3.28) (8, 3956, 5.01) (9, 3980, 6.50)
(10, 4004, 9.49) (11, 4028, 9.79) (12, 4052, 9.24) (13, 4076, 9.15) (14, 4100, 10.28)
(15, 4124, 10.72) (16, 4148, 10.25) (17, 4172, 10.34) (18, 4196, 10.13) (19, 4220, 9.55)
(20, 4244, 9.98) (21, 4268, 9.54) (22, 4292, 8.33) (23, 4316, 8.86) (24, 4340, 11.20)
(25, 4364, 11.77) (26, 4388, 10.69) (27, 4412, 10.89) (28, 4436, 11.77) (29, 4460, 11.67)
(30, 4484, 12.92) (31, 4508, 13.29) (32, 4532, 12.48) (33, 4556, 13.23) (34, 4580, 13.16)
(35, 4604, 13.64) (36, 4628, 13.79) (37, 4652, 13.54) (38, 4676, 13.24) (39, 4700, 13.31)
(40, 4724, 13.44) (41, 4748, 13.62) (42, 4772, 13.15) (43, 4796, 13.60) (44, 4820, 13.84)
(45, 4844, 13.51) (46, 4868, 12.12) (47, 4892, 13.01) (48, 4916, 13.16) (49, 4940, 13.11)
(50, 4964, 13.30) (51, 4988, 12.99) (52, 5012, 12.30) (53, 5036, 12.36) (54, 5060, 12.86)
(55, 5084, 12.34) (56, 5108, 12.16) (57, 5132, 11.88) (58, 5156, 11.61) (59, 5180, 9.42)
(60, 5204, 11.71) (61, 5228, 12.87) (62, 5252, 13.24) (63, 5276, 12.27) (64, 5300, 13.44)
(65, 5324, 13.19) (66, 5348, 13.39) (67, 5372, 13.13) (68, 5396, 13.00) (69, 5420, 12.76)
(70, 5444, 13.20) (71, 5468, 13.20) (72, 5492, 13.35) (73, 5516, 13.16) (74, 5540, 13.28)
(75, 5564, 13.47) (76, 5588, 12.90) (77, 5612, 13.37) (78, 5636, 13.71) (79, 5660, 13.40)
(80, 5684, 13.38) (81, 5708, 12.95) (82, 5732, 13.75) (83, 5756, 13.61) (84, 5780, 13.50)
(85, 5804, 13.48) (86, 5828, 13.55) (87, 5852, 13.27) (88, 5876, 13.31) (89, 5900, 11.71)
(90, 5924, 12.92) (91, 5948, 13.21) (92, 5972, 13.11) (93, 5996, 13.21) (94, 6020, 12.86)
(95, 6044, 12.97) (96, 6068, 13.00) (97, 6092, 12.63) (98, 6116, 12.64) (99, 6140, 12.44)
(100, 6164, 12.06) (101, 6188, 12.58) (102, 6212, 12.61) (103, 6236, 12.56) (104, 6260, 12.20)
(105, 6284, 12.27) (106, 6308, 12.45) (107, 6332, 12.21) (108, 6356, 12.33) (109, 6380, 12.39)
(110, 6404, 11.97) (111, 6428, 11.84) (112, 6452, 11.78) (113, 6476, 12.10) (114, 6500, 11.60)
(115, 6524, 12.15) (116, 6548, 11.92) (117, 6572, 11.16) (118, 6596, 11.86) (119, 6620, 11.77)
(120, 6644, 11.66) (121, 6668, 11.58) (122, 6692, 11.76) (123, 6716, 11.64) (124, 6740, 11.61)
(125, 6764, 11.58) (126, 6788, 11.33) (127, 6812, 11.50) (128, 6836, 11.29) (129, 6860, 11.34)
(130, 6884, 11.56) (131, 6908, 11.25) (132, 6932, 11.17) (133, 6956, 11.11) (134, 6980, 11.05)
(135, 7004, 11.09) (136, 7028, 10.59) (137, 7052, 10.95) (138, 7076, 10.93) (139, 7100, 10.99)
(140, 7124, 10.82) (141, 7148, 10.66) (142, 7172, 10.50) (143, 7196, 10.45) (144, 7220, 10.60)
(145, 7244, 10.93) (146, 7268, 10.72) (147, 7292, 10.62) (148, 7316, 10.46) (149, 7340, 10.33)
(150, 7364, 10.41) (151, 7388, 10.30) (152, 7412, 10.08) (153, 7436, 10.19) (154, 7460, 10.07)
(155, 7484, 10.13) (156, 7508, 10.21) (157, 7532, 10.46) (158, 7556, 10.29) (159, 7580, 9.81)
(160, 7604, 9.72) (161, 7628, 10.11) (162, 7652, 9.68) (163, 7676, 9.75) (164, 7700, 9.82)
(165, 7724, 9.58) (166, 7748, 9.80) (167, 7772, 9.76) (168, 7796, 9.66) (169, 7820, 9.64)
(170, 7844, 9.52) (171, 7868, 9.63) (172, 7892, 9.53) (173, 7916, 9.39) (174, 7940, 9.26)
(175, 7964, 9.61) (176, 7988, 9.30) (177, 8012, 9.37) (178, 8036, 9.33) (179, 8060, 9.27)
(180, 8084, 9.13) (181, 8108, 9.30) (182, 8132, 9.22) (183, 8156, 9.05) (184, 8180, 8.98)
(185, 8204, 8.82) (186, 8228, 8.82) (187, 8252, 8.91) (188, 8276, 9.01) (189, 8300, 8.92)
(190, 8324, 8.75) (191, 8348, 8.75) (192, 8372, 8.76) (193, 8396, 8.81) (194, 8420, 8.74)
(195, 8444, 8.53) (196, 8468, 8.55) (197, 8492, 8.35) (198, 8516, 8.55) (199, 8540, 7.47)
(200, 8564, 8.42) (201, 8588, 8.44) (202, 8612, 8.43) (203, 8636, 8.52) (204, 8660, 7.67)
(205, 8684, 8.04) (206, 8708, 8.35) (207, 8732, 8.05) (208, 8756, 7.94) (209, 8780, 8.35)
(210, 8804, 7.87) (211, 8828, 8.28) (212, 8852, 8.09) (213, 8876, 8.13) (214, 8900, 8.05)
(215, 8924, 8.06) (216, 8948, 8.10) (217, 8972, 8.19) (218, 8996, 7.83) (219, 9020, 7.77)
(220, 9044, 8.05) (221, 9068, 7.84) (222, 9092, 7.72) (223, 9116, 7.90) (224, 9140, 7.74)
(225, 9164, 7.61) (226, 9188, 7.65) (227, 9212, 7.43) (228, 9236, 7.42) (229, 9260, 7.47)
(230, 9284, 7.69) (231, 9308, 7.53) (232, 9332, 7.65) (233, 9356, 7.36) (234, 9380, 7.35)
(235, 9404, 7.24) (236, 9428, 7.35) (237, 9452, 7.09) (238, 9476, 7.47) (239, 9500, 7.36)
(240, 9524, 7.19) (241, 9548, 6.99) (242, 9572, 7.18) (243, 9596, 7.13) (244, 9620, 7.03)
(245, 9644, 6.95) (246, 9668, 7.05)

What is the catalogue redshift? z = 0.00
